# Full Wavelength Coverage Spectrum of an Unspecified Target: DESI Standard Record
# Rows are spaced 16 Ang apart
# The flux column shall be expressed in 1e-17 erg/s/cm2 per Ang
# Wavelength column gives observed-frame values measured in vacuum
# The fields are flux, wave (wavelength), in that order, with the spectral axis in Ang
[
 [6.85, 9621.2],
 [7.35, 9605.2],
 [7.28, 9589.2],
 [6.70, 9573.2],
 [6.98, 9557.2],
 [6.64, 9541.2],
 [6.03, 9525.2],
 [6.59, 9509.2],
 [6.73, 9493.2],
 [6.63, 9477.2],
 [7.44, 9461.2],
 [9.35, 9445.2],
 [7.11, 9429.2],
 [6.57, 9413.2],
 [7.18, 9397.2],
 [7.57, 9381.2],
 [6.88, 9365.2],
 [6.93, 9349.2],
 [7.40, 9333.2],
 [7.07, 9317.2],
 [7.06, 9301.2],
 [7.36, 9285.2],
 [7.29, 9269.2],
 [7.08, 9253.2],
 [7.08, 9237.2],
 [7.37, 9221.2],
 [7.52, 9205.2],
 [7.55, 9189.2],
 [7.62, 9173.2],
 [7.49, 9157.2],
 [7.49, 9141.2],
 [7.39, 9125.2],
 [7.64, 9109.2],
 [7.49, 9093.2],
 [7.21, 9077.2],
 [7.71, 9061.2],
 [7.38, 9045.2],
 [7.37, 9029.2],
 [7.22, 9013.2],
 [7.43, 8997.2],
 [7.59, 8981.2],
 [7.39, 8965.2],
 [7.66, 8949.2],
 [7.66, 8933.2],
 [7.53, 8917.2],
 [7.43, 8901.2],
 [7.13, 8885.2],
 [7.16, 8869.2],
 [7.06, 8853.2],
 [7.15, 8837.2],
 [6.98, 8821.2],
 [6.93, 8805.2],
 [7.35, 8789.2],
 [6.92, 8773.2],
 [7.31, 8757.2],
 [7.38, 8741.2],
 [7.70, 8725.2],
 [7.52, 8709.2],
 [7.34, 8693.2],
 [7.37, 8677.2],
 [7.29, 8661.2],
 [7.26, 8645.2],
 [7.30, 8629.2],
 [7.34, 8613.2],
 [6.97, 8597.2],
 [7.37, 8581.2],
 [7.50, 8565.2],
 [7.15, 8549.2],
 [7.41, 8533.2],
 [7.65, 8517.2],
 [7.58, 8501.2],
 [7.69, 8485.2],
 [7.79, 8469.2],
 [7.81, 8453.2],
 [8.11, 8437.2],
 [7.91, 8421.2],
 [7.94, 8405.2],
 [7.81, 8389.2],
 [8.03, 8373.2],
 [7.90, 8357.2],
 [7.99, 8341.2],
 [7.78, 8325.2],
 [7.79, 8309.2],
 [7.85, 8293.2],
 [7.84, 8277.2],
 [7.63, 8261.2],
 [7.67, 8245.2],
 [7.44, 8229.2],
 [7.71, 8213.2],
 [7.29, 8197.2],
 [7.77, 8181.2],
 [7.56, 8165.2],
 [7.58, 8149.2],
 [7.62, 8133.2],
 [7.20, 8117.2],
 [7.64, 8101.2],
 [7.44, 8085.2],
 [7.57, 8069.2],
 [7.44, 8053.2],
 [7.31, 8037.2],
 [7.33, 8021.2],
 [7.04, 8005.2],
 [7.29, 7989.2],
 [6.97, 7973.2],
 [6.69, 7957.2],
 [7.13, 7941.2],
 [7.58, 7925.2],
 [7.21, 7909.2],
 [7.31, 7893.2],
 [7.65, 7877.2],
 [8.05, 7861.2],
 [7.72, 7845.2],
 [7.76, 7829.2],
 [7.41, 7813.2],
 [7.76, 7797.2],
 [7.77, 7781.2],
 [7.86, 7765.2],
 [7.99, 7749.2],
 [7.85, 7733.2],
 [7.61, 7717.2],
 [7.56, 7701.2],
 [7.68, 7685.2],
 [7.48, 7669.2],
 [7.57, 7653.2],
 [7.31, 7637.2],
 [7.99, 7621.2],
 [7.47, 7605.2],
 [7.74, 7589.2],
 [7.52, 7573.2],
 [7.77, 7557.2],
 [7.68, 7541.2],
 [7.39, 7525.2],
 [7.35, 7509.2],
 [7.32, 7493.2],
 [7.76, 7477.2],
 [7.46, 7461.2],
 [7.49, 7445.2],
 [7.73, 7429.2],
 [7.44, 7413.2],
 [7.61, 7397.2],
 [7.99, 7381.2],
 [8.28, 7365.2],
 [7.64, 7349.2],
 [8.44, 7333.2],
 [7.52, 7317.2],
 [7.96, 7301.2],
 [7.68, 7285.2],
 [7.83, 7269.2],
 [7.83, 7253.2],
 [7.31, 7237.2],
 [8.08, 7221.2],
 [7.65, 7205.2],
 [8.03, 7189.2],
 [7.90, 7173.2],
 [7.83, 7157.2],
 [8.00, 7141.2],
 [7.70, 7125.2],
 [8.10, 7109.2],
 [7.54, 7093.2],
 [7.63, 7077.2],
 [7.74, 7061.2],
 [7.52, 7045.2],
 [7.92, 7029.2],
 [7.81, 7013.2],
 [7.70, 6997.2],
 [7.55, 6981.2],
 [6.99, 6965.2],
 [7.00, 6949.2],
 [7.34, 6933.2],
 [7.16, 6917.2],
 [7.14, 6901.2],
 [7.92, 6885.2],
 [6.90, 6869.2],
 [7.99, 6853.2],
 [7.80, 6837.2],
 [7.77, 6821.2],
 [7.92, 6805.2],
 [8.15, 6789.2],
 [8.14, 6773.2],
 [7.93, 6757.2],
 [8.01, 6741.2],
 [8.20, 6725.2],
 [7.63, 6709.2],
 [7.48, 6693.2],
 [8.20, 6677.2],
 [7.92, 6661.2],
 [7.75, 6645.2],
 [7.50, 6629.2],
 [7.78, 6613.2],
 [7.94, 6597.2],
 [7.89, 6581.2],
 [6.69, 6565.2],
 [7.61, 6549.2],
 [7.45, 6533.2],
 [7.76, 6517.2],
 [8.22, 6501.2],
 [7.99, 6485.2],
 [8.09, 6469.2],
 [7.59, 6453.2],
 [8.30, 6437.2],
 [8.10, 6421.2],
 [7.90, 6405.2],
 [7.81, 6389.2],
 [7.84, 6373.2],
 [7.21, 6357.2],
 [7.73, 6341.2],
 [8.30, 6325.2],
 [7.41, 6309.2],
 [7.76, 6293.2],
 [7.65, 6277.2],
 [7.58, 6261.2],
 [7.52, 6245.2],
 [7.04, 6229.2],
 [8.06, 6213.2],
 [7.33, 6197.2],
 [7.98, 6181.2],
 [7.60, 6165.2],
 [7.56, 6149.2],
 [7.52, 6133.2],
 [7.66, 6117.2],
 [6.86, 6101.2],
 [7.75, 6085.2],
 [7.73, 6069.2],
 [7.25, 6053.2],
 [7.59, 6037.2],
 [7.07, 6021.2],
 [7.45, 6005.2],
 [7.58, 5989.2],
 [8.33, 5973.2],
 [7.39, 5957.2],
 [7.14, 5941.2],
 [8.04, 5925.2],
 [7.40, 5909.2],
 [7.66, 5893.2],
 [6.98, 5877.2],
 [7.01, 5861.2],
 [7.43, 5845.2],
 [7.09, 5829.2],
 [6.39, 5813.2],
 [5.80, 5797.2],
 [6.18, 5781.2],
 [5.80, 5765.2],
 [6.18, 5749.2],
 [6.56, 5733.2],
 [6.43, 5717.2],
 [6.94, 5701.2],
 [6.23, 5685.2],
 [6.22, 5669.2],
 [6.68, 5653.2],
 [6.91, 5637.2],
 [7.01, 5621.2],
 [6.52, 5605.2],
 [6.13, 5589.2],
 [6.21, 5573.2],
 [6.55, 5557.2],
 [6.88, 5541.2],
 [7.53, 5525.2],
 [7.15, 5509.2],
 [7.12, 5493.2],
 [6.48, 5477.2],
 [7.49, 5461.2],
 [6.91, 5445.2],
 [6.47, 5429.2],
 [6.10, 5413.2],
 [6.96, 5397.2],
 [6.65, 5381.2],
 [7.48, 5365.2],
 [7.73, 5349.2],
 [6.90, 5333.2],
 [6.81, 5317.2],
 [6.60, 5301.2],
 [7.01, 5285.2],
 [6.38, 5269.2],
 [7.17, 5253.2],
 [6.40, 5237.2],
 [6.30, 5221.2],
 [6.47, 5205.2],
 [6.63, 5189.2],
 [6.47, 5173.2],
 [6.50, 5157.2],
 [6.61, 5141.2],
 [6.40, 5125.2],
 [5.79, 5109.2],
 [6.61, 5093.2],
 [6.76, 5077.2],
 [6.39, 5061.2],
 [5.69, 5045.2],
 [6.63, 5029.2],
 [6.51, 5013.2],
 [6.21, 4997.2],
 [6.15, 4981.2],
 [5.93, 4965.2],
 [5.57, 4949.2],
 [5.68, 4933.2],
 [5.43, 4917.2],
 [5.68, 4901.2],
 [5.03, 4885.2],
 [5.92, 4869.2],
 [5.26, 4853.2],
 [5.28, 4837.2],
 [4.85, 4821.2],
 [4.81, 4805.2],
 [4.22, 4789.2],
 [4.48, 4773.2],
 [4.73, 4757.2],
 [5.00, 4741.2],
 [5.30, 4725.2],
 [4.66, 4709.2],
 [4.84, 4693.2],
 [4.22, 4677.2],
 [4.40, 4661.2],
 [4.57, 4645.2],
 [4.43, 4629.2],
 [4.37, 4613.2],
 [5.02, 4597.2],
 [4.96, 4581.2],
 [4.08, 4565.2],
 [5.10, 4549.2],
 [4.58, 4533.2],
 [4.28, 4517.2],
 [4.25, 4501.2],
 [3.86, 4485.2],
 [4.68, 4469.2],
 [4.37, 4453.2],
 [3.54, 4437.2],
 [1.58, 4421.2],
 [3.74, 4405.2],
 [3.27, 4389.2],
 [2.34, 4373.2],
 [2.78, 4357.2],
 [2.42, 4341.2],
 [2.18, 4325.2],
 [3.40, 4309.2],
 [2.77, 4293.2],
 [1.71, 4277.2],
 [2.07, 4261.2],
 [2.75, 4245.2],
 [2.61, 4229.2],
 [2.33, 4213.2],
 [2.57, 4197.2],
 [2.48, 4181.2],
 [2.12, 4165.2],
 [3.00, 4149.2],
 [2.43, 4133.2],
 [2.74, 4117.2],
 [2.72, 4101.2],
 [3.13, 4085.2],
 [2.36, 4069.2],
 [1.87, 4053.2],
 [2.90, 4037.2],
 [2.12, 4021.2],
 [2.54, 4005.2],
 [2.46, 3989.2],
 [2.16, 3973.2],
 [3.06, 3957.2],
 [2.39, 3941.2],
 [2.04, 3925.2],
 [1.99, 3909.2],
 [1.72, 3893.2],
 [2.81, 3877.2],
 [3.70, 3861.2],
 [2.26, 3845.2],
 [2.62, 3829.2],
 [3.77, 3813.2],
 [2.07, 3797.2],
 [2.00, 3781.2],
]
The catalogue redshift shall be 0.114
